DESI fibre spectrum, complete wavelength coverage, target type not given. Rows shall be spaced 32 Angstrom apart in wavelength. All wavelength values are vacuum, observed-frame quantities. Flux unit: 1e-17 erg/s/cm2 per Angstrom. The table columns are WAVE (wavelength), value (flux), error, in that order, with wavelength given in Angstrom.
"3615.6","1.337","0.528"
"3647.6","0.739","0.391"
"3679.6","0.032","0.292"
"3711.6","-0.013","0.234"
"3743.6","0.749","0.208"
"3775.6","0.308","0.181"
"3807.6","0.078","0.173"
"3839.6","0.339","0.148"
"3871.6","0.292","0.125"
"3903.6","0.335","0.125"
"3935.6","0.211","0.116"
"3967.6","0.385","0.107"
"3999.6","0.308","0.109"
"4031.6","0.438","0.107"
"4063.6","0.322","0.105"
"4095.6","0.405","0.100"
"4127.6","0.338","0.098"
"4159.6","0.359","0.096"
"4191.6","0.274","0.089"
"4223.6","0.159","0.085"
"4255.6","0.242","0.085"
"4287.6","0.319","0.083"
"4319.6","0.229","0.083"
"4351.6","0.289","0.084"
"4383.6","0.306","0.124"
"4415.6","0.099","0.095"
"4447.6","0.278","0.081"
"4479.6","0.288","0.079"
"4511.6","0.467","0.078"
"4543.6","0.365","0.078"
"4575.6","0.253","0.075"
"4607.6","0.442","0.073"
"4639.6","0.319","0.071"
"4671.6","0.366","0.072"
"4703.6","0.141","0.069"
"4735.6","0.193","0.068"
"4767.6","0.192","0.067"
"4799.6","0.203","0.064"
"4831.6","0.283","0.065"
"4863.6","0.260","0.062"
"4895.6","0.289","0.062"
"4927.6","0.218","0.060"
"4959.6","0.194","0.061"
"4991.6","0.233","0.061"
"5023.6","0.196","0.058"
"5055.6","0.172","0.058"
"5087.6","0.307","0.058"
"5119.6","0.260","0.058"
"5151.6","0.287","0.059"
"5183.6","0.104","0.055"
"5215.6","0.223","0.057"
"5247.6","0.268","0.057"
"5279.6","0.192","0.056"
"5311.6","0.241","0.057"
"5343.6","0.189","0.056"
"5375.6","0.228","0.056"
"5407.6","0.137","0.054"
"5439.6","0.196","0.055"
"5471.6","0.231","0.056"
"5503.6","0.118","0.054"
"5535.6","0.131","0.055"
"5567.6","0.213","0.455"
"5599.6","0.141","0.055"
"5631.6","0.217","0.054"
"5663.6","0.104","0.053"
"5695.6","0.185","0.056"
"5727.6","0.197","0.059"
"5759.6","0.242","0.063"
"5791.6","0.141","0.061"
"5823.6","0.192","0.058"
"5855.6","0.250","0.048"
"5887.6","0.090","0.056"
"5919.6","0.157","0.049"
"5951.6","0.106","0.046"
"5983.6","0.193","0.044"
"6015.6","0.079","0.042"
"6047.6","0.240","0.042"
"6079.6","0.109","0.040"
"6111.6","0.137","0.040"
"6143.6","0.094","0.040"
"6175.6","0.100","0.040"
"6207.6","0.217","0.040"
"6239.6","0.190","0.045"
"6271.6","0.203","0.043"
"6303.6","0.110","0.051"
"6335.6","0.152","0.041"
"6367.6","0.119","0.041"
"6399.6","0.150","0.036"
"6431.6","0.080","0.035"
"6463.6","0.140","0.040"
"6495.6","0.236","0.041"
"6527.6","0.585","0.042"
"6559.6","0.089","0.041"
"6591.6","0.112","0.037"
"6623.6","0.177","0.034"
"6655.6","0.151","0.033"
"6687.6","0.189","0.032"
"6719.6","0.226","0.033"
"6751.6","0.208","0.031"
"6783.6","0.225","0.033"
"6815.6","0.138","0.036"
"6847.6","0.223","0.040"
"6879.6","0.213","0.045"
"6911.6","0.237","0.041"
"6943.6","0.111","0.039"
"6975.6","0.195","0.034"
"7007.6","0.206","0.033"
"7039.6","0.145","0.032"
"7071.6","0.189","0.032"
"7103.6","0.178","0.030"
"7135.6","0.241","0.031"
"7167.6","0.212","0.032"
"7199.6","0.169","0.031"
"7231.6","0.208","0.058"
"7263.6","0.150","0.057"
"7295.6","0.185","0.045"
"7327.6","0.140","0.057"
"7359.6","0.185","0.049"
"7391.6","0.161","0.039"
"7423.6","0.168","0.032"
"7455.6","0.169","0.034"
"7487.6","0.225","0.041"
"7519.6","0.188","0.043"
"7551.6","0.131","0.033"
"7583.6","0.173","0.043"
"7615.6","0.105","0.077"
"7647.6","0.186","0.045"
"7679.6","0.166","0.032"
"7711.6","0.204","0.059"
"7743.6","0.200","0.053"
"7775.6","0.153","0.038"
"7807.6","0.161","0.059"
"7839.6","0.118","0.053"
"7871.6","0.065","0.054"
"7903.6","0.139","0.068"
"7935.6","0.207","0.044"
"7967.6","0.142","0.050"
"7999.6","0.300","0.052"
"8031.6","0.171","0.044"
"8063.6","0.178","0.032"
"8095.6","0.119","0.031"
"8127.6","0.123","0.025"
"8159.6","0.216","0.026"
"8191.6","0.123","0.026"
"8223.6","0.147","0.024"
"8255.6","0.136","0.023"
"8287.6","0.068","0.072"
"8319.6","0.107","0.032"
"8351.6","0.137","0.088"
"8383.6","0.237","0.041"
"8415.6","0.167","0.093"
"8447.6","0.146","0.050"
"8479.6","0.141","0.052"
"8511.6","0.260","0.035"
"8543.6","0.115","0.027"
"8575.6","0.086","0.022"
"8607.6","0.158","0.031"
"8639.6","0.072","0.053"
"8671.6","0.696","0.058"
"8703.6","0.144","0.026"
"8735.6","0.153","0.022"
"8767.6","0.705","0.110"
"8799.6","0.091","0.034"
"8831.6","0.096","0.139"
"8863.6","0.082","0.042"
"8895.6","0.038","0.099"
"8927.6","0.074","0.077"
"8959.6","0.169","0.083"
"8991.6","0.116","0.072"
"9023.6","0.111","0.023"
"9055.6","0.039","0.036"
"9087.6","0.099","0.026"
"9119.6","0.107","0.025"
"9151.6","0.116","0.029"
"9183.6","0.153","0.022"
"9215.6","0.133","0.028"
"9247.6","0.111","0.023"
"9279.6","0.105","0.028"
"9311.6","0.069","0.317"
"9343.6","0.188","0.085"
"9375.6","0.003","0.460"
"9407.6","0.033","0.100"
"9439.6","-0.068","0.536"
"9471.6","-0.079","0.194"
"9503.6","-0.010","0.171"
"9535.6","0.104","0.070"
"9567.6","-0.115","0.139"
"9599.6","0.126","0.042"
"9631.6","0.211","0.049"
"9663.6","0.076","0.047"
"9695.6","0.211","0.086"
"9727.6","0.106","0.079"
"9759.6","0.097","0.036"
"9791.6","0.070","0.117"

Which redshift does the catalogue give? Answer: 0.75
